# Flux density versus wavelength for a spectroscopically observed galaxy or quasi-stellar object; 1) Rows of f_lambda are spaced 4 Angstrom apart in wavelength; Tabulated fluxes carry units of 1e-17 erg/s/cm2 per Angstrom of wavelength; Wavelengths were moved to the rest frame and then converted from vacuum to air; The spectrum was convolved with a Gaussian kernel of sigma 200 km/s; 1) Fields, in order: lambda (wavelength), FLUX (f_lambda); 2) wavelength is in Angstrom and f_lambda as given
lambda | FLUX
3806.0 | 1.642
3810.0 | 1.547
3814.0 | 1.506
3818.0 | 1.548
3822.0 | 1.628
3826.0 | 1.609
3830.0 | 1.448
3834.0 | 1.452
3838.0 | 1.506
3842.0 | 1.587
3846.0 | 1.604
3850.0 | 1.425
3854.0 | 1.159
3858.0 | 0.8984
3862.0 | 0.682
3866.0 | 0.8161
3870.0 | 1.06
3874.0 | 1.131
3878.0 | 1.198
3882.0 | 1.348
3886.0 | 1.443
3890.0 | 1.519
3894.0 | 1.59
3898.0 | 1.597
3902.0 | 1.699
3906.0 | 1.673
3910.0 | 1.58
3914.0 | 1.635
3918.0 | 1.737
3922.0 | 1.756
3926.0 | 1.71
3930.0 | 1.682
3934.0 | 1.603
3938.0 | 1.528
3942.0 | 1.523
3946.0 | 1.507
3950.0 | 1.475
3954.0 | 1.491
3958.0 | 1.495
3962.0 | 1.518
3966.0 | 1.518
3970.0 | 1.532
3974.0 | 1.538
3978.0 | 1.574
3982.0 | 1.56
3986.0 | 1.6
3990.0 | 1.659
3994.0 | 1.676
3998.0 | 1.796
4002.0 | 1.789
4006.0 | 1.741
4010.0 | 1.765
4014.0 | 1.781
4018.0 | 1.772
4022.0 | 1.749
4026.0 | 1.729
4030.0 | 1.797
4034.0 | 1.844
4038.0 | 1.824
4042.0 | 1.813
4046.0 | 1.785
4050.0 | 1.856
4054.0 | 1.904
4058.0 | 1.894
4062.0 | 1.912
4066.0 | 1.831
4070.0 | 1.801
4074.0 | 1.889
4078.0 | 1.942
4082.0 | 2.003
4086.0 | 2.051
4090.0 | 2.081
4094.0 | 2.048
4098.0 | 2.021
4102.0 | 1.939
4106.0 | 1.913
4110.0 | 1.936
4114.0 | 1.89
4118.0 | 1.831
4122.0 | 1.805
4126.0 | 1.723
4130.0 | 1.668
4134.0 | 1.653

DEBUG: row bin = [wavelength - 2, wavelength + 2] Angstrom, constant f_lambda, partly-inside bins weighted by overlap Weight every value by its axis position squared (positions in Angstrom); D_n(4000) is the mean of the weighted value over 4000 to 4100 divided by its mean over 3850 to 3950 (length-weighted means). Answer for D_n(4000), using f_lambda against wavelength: 1.41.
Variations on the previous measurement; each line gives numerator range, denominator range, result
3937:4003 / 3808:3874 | 1.26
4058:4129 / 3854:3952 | 1.47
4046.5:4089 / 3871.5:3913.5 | 1.41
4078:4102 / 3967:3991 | 1.36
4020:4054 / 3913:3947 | 1.17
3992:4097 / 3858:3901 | 1.63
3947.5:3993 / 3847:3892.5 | 1.39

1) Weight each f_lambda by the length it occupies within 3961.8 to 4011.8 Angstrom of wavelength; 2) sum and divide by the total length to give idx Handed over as 1.64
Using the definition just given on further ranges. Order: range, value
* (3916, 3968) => 1.58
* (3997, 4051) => 1.79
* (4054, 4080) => 1.88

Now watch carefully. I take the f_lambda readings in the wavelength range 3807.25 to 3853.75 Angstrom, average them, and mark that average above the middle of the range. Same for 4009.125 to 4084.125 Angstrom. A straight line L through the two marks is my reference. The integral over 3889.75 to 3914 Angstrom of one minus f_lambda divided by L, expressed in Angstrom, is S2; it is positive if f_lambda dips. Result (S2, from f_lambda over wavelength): 0.1 Angstrom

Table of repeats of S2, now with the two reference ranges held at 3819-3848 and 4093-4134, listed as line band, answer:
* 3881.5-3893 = 1.0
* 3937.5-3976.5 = 4.0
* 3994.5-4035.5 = -0.5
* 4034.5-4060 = -0.8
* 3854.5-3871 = 7.3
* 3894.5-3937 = -0.5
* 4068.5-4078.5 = -0.3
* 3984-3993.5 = 0.5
